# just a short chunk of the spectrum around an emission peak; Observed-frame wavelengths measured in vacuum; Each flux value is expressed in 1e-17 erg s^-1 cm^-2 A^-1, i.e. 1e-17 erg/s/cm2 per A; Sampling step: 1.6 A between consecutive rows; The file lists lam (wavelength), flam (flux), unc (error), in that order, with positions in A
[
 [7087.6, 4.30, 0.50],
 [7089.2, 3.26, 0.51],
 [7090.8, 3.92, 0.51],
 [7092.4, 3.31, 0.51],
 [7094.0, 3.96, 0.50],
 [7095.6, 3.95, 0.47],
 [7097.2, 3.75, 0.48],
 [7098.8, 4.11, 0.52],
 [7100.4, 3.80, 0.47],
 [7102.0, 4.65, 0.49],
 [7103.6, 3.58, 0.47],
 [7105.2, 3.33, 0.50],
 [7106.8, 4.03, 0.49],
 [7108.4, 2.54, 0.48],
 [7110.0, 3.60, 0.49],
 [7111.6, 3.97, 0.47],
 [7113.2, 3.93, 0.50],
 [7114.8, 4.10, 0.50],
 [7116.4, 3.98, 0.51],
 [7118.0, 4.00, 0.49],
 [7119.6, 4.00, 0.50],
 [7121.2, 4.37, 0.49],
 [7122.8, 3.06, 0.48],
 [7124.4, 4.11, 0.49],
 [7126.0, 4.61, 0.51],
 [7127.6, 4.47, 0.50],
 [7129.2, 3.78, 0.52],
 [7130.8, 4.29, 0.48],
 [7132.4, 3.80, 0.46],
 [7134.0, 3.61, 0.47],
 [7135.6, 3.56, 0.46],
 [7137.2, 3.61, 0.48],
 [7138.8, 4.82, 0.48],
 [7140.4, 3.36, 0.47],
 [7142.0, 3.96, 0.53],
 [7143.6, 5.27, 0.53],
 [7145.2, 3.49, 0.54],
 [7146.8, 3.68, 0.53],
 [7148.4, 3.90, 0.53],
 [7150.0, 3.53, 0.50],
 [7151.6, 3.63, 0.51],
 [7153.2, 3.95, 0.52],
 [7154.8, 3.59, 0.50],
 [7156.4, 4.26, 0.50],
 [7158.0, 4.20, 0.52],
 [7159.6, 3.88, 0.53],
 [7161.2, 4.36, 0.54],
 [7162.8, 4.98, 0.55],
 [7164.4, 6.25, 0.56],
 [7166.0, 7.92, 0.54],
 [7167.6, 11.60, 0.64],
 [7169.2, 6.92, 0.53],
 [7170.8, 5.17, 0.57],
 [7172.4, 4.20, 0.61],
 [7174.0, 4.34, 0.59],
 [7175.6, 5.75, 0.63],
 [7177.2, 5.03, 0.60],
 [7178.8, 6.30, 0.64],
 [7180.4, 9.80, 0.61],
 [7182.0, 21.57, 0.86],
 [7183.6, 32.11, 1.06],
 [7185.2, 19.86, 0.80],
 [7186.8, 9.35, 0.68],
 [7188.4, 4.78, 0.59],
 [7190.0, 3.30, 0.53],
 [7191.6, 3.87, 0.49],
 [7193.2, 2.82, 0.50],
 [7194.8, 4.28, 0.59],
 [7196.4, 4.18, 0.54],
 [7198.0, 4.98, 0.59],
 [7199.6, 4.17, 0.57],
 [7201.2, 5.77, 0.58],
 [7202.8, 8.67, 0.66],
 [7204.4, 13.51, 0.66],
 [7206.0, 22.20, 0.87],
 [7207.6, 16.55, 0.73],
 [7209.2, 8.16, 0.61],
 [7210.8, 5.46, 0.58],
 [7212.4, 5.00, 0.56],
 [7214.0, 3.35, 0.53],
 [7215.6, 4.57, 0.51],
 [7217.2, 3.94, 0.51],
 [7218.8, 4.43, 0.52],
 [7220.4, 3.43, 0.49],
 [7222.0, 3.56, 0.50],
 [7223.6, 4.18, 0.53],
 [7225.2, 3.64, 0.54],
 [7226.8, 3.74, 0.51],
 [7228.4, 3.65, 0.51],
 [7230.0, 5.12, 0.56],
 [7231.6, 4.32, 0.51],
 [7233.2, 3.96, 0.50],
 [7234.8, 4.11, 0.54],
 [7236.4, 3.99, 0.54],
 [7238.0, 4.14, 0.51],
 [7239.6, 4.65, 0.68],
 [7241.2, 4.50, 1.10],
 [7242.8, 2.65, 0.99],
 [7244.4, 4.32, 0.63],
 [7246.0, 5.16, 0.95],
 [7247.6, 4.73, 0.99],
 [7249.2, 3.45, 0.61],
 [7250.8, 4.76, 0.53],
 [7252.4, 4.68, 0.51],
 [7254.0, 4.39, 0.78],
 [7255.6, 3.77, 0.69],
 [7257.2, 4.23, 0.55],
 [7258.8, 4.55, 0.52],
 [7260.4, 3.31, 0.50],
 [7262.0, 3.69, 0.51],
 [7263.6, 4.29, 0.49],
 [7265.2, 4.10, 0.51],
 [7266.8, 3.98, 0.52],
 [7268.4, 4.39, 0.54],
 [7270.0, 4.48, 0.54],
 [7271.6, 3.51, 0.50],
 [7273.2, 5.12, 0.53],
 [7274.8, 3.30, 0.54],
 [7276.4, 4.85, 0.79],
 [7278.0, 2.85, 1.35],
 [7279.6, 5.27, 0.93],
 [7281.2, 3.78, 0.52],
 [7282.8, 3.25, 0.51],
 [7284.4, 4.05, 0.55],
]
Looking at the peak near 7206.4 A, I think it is [N II]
